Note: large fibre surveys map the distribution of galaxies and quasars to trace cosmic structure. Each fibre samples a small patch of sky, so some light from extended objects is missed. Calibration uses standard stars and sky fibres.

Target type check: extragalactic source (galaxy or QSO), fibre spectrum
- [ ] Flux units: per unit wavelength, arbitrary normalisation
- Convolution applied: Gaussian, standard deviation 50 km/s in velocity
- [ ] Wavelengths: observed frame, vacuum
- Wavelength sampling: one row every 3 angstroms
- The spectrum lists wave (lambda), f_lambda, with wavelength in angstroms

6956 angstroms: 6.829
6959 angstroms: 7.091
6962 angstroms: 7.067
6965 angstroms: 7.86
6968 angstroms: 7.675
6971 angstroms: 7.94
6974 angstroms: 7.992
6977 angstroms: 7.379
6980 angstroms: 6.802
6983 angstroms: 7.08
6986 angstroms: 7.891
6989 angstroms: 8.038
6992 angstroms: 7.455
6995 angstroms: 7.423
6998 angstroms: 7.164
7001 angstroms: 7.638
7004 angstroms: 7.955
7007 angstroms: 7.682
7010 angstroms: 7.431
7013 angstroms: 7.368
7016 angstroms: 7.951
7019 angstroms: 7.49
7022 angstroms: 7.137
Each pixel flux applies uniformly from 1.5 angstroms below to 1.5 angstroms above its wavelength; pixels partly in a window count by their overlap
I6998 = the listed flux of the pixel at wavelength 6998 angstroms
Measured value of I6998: 7.164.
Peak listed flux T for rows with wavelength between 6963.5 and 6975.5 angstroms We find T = 7.992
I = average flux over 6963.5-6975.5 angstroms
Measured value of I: 7.87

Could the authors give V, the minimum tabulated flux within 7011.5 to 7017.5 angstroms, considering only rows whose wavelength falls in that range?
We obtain 7.368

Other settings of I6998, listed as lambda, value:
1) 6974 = 7.992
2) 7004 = 7.955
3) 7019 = 7.49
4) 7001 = 7.638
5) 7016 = 7.951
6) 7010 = 7.431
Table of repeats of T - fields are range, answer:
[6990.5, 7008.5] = 7.955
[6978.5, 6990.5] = 8.038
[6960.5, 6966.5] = 7.86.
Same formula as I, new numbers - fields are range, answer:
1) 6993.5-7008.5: 7.57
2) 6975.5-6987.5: 7.29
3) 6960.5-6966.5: 7.46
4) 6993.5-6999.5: 7.29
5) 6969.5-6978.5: 7.77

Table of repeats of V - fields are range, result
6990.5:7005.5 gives 7.164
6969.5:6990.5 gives 6.802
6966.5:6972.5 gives 7.675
